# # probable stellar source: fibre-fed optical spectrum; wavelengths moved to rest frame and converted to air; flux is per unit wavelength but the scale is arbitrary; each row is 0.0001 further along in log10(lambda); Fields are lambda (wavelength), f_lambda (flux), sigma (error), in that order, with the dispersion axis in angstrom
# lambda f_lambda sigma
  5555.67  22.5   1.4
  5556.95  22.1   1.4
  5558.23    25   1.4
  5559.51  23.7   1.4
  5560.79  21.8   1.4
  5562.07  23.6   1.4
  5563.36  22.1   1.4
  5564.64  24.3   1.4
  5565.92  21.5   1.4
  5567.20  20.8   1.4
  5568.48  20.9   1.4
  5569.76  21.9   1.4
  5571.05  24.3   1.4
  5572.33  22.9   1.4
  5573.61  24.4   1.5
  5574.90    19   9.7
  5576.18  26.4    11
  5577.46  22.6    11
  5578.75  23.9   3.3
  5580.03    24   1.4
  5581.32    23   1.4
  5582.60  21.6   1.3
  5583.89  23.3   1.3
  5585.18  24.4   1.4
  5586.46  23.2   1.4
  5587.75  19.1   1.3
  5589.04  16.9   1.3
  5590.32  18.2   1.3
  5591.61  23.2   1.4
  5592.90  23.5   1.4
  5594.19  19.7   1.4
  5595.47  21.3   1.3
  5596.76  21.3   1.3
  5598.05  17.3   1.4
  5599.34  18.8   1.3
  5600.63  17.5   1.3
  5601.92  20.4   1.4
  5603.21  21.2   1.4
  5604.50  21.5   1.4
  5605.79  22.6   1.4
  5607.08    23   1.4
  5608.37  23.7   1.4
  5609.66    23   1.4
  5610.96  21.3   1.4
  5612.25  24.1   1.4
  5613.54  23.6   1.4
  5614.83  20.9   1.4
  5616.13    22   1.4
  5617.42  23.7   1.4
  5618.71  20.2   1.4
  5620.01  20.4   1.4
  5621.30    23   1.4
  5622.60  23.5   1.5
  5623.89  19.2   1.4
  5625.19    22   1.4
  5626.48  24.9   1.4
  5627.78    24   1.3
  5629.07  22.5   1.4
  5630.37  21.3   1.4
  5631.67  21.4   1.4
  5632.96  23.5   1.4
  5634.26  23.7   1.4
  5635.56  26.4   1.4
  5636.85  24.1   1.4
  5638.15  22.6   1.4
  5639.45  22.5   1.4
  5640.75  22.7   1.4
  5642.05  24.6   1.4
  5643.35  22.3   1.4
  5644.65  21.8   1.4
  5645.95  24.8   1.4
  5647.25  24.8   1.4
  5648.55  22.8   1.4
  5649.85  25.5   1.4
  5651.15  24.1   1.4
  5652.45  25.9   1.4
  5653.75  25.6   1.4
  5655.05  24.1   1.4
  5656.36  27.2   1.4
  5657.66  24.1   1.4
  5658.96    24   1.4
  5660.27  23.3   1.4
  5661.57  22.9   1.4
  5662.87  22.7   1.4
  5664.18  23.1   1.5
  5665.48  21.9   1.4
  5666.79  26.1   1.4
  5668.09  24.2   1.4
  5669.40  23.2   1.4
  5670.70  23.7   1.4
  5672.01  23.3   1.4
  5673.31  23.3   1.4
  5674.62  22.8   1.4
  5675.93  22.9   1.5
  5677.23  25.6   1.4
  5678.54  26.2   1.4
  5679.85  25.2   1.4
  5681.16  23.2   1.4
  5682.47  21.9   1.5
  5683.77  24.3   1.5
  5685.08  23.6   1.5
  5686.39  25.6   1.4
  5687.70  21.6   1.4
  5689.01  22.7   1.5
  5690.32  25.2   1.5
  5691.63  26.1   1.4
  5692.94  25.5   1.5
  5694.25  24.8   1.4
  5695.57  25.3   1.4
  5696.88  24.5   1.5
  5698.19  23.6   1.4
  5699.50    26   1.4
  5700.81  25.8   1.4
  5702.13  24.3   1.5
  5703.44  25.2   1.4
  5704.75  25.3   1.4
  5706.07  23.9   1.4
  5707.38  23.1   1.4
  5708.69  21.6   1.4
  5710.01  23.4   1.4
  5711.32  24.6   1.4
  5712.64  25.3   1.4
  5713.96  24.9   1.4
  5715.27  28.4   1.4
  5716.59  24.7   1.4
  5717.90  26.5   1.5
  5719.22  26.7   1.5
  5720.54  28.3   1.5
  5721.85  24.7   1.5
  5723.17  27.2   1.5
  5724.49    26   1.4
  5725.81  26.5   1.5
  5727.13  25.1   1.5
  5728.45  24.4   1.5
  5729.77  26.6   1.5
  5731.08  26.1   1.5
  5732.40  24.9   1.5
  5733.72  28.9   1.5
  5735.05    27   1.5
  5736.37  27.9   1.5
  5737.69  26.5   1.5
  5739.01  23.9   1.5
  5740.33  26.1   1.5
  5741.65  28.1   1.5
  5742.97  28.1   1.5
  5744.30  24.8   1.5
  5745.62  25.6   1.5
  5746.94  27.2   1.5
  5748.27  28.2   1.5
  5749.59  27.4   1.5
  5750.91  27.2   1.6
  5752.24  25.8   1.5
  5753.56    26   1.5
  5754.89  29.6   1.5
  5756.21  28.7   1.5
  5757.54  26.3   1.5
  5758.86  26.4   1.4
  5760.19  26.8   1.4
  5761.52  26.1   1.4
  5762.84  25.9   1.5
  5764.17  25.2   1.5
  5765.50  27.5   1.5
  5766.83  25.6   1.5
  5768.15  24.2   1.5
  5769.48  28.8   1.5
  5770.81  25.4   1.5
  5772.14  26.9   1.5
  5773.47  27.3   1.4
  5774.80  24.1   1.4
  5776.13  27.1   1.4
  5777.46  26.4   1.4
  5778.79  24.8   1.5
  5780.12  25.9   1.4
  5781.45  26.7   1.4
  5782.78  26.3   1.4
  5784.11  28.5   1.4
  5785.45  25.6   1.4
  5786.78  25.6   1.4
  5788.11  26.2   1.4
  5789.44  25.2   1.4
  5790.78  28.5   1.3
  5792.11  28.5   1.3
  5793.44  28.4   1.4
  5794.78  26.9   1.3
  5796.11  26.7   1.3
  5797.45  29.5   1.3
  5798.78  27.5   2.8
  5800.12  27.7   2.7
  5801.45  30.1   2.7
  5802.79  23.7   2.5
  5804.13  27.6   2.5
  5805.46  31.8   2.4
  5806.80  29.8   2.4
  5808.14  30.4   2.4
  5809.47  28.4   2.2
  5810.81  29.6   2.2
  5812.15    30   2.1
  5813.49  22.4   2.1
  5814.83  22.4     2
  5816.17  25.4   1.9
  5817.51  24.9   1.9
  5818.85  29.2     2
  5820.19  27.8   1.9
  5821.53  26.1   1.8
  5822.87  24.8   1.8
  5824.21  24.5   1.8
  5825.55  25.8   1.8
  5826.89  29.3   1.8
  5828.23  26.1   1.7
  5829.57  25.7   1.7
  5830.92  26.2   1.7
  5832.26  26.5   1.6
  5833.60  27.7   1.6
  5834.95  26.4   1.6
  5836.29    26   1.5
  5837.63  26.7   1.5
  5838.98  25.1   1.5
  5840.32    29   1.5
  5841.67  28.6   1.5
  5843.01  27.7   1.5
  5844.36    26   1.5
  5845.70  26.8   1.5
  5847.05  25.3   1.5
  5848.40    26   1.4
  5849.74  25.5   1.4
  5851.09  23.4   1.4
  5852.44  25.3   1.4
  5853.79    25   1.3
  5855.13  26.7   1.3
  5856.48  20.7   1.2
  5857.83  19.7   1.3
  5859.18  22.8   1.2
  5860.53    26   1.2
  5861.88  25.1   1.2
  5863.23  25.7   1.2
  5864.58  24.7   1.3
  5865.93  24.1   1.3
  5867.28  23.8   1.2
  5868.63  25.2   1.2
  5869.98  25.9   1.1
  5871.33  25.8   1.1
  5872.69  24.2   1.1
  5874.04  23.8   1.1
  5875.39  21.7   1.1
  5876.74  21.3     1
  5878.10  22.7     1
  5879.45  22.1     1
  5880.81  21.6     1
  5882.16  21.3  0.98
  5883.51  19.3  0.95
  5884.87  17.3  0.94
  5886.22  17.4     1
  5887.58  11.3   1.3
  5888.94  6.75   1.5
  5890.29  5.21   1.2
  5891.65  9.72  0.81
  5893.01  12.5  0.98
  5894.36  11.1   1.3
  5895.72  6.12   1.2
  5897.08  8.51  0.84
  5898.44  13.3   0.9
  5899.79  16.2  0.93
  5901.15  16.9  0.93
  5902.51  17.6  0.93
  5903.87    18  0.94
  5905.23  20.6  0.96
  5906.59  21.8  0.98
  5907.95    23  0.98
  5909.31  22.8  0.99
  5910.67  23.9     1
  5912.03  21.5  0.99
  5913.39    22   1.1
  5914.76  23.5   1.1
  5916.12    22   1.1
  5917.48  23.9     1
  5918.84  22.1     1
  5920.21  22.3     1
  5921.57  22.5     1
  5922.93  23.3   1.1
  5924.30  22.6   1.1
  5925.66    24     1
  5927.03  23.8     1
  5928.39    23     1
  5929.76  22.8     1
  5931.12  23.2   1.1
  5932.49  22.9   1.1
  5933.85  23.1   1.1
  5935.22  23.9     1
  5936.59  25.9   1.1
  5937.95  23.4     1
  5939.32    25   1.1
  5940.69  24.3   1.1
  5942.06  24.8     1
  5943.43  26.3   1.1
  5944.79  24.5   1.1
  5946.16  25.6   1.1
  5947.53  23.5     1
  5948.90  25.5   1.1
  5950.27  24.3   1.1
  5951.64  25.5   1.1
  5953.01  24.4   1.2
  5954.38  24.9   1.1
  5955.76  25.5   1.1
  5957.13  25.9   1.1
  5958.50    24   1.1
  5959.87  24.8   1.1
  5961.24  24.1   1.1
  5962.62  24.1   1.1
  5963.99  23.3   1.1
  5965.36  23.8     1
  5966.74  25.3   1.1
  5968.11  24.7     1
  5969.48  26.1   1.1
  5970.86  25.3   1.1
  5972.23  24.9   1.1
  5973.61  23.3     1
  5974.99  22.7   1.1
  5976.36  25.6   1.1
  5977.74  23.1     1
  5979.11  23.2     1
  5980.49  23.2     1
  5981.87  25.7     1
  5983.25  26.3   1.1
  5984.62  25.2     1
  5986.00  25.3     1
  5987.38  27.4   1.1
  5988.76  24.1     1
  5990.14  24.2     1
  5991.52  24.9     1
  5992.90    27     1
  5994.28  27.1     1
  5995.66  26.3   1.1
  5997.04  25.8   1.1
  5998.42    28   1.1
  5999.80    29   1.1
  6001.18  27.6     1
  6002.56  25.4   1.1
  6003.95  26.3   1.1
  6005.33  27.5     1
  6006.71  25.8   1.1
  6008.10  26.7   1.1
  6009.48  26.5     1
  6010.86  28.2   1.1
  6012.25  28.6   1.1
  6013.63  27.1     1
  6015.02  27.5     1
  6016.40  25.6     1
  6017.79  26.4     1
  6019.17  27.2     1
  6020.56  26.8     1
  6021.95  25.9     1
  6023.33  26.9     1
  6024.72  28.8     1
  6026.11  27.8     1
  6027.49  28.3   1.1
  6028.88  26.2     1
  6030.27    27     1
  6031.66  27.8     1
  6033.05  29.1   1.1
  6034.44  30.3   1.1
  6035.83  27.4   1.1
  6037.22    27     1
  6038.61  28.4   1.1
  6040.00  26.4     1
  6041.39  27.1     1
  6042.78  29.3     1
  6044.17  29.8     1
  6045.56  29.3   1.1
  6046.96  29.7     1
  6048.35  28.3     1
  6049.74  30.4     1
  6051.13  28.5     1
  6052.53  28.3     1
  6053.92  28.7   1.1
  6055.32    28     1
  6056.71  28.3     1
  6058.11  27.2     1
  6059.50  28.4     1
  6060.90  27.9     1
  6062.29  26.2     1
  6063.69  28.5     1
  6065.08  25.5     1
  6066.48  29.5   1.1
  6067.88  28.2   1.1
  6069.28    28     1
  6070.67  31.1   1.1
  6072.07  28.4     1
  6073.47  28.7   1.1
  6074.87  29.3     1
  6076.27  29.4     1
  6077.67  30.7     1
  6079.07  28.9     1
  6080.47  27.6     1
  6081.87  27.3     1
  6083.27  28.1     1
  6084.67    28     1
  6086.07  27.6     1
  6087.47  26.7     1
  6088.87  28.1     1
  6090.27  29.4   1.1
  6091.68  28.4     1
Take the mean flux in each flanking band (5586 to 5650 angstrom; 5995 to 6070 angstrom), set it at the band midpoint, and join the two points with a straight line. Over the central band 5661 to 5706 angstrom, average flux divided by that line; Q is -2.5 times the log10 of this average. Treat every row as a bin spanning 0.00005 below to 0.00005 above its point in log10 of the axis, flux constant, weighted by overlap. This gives -0.05 mag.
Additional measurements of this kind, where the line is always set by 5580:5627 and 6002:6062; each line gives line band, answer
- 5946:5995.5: 0.08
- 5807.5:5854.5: -0.07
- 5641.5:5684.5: -0.07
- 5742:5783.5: -0.12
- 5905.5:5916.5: 0.16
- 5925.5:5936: 0.13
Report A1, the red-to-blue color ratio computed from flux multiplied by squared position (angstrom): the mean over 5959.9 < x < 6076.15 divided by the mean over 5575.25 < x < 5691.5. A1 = 1.3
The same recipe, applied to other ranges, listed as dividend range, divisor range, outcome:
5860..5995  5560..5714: 1.07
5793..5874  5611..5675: 1.20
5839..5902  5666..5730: 0.89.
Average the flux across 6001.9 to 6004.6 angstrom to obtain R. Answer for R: 25.8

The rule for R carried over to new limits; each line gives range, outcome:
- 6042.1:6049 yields 29.3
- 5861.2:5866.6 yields 24.9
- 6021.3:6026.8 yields 27.4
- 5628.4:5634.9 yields 22.5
